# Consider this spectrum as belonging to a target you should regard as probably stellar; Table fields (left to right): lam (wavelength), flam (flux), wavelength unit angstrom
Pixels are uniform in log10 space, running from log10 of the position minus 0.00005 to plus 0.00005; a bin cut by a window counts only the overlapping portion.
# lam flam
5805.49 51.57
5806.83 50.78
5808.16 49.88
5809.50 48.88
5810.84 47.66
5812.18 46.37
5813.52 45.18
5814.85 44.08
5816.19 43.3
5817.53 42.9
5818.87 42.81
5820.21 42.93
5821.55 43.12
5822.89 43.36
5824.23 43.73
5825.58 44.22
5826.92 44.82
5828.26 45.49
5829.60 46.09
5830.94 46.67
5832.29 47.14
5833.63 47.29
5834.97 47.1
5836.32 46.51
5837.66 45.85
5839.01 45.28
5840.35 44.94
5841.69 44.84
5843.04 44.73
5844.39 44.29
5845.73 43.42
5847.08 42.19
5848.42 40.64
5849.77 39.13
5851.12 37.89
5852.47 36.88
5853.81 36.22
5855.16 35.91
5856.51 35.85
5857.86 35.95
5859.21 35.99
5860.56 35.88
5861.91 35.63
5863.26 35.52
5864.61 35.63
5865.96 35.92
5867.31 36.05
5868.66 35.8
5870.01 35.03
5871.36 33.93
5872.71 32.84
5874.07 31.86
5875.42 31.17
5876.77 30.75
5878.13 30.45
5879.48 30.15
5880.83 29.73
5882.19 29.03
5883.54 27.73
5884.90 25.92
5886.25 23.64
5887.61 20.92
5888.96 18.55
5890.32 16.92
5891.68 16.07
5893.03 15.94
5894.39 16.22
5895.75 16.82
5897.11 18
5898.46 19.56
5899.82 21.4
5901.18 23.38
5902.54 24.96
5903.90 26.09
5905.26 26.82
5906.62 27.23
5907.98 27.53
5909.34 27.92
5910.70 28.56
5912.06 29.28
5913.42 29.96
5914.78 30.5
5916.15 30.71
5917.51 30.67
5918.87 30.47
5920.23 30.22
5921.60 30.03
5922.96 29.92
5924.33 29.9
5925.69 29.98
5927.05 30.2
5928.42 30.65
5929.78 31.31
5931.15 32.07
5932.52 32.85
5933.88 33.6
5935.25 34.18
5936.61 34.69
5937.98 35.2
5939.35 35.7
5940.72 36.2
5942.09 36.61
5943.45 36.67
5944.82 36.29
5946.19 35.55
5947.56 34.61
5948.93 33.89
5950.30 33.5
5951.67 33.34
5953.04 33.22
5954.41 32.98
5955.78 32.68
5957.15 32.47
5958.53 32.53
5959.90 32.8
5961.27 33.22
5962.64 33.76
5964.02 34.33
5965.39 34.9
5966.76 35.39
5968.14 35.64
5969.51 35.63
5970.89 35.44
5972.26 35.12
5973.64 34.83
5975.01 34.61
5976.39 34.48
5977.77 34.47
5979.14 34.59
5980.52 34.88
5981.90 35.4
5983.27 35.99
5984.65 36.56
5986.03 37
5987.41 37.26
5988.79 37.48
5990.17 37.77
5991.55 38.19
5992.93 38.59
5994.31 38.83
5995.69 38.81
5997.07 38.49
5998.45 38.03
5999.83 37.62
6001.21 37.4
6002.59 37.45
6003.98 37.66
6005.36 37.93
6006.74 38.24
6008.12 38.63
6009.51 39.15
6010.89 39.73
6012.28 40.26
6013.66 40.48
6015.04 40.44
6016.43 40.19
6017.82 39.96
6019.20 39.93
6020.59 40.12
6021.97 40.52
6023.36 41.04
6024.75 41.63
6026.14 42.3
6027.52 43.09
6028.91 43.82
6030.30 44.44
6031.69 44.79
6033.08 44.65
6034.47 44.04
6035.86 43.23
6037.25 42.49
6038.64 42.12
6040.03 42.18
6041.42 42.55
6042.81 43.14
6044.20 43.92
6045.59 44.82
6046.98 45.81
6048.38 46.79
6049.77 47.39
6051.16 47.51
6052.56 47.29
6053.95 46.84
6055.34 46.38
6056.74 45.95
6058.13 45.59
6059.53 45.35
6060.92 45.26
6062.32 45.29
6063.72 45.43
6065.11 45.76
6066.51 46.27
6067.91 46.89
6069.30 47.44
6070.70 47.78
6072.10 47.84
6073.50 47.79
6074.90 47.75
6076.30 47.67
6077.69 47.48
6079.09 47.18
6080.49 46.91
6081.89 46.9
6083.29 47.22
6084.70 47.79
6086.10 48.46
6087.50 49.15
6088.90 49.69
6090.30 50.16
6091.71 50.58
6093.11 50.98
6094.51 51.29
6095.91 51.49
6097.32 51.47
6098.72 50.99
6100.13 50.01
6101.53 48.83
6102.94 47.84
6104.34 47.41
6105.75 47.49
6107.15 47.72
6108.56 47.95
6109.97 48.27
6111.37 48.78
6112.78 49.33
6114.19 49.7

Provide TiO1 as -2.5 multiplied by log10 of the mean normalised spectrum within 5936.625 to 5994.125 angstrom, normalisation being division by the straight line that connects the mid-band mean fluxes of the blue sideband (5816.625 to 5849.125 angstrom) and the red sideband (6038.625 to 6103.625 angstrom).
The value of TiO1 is 0.29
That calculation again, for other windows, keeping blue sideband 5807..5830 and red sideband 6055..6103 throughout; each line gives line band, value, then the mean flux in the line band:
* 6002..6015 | 0.21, 38.9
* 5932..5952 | 0.31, 34.9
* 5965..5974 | 0.31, 35.3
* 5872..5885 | 0.45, 30.1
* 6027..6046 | 0.10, 43.5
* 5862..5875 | 0.30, 34.7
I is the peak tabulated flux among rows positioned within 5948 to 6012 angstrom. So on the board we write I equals 39.73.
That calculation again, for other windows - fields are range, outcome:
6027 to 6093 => 50.58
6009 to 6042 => 44.79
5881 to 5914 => 29.96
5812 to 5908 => 47.29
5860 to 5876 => 36.05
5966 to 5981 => 35.64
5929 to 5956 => 36.67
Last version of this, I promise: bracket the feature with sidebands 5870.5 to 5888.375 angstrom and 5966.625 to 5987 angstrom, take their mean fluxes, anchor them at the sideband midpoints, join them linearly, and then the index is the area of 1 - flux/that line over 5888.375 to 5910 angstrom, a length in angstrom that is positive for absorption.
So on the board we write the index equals 6.4 angstrom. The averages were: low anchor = 29.1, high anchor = 35.4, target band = 21.5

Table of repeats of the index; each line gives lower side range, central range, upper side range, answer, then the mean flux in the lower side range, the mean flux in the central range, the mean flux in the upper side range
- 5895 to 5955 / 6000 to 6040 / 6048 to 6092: 0.5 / 30.3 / 40.9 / 47.2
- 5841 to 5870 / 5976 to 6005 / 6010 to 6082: 3.8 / 38.2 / 37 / 44.4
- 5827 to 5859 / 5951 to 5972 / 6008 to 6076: 4.6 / 42.6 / 33.9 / 44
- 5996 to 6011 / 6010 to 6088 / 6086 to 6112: -2.1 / 38.2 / 44.7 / 49.4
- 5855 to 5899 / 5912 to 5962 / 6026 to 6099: 2.4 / 28.6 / 32.7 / 46.5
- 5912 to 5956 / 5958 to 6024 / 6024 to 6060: 3.1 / 32.7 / 37.1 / 44.5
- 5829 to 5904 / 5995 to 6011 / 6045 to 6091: 1.7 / 33.4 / 38.2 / 47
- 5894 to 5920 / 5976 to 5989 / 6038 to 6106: -0.1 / 25.8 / 35.8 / 47.2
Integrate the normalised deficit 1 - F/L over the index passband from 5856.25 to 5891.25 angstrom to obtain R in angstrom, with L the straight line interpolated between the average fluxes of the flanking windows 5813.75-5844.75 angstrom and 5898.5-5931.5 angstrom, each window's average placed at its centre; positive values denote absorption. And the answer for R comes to 5.5 angstrom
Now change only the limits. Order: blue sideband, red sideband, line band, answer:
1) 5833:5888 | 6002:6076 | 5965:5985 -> 2.84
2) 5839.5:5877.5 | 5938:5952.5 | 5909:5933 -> 3.69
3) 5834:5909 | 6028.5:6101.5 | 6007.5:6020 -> 0.87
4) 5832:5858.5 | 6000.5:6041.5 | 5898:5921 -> 7.84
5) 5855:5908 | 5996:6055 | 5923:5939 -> 0.27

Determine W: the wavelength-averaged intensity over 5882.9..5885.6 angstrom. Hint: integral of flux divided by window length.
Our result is 26.8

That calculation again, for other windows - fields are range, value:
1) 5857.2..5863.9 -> 35.8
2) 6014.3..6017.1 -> 40.3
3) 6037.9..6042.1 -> 42.3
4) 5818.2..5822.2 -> 43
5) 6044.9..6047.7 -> 45.2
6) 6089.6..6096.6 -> 50.9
